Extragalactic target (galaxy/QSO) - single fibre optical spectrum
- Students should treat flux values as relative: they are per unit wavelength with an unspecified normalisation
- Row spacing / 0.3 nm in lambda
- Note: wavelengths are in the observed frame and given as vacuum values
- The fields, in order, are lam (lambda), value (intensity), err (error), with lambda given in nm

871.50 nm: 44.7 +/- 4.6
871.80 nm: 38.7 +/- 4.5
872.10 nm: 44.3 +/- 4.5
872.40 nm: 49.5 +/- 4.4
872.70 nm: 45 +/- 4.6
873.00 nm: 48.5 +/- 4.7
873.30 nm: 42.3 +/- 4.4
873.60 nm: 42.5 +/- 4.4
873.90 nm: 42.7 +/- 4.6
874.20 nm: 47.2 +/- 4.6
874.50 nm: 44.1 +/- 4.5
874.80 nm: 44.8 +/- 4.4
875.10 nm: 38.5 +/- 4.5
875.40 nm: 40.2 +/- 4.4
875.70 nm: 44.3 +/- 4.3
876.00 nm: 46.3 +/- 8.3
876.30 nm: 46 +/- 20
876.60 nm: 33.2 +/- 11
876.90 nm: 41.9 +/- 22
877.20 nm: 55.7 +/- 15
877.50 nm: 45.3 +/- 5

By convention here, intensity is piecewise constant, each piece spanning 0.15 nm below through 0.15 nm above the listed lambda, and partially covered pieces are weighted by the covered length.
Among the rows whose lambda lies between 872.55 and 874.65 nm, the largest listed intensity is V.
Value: 48.5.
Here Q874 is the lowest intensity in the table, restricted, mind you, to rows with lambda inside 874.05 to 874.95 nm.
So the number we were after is 44.1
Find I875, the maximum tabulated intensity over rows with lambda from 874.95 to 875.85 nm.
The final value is 44.3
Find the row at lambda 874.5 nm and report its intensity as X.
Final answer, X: 44.1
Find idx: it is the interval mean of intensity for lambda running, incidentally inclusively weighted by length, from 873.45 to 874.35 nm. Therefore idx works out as 44.1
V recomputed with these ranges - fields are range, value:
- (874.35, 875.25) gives 44.8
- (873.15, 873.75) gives 42.5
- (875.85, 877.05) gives 46.3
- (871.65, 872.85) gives 49.5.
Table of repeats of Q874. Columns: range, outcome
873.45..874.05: 42.5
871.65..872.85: 38.7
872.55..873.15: 45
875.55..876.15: 44.3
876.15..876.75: 33.2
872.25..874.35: 42.3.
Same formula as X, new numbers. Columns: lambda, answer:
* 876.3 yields 46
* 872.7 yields 45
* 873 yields 48.5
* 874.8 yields 44.8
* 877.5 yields 45.3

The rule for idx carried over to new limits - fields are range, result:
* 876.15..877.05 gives 40.4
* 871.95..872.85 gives 46.3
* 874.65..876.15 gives 42.8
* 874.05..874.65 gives 45.7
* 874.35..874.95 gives 44.4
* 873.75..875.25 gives 43.5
